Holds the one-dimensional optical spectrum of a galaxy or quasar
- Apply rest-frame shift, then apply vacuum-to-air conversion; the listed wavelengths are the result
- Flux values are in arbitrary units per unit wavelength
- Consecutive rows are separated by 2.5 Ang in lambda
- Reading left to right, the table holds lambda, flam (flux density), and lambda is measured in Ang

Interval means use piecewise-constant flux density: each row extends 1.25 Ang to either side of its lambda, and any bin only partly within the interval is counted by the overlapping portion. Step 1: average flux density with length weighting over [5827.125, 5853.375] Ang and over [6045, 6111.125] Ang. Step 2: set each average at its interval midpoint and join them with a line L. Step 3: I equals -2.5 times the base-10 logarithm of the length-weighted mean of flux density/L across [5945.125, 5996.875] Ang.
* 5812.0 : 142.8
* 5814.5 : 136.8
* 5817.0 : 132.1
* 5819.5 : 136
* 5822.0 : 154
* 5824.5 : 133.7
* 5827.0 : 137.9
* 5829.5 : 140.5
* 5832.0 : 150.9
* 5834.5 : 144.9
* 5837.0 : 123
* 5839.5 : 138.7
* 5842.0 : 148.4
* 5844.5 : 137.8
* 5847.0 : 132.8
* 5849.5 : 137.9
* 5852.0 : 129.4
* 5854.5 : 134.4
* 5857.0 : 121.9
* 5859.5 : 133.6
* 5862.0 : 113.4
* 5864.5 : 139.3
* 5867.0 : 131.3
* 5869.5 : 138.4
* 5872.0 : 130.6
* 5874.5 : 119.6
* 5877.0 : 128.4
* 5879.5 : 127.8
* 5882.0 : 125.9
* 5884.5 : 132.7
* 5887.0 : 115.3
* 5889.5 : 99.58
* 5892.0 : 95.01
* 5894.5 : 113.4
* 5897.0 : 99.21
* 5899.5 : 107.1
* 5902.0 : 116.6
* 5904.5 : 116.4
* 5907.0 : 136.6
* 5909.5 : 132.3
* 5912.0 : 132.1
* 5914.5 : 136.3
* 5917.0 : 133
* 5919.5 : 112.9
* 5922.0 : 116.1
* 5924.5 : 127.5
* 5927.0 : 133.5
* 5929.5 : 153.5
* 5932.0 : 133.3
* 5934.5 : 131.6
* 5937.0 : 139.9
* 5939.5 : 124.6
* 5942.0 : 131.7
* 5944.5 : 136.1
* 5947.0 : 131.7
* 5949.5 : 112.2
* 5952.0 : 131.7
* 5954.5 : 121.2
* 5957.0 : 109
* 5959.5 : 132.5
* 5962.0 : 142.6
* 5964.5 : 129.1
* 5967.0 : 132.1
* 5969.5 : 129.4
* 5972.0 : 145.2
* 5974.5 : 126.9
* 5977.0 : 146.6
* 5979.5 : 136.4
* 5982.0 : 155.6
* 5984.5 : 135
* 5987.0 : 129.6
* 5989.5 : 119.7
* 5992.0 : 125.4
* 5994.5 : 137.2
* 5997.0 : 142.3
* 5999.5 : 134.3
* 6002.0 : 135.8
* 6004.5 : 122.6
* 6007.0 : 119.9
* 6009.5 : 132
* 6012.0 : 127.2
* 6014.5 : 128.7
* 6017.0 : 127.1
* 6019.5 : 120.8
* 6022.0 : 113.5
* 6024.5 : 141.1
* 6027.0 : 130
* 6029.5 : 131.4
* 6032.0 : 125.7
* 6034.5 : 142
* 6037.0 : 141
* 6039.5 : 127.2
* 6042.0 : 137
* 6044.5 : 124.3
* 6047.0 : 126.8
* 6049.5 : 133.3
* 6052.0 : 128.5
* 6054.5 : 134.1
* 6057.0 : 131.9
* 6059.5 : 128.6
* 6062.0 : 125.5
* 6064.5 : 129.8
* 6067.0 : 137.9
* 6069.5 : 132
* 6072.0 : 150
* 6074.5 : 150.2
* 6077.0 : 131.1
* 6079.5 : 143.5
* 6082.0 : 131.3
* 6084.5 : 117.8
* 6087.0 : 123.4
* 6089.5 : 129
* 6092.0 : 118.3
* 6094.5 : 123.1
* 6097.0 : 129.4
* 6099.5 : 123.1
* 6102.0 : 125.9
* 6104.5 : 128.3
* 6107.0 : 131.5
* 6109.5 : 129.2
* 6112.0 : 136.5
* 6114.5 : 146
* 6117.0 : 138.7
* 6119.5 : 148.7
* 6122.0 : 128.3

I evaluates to 0.019 mag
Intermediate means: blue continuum 138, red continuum 130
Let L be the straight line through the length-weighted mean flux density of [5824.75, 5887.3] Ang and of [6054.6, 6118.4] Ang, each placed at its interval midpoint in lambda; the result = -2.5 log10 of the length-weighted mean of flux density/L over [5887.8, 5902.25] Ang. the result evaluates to 0.257 mag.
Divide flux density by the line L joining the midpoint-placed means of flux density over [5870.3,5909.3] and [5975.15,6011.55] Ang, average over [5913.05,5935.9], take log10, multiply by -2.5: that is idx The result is -0.06 mag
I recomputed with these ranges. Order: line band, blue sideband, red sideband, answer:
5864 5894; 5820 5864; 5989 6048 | 0.100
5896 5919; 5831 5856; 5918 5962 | 0.071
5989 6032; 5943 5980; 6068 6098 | 0.019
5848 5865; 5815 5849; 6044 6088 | 0.072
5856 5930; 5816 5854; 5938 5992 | 0.097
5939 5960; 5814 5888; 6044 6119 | 0.061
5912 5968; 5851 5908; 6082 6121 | -0.048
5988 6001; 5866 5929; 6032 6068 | -0.028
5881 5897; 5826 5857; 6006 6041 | 0.202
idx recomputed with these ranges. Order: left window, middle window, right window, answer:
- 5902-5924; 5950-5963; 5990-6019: 0.015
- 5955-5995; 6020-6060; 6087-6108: -0.014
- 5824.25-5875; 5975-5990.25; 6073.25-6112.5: -0.045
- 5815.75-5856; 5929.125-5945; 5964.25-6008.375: 0.002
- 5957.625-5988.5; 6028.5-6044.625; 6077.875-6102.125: -0.019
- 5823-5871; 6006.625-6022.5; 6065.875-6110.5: 0.061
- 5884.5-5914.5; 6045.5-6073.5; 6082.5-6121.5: -0.046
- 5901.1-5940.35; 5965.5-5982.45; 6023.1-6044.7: -0.051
